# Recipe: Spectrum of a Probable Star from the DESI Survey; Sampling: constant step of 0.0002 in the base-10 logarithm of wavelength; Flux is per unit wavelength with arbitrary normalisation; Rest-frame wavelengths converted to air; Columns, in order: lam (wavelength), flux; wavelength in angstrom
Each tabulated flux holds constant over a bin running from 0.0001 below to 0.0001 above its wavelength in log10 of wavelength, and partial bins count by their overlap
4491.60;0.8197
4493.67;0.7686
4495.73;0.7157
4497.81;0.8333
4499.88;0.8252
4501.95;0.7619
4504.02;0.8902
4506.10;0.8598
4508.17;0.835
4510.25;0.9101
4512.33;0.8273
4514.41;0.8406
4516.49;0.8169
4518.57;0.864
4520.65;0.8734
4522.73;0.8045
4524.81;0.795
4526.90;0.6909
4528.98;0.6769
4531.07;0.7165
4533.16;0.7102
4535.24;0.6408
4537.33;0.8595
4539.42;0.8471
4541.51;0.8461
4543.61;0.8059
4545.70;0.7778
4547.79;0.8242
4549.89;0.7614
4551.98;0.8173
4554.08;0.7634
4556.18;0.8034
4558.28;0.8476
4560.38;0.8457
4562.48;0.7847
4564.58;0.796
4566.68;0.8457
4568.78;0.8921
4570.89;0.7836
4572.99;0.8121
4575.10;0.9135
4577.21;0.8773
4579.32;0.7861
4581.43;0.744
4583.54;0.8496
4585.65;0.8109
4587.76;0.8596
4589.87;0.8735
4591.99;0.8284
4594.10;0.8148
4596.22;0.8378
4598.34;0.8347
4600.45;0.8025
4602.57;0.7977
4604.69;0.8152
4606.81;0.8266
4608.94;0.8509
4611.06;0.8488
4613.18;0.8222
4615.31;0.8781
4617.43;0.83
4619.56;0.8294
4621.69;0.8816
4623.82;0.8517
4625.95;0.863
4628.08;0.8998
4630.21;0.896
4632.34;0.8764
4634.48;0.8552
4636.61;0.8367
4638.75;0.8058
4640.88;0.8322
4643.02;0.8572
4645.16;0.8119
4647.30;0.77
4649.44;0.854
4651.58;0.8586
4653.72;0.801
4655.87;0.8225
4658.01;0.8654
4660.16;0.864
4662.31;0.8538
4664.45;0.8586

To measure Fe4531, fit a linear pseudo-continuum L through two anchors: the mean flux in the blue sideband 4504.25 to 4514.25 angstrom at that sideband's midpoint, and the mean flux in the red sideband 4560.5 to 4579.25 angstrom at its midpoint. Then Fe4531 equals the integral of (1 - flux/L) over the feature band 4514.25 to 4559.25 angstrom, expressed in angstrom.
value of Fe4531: 3.14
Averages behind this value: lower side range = 0.858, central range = 0.789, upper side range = 0.836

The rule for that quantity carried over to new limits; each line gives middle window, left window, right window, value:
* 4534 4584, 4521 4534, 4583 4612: -2.0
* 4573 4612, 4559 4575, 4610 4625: 0.4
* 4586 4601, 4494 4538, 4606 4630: 0.1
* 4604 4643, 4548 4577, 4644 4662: -1.0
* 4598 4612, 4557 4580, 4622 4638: 0.5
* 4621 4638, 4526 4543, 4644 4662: -1.1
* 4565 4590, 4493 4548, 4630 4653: -0.5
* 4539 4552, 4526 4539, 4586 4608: -1.1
